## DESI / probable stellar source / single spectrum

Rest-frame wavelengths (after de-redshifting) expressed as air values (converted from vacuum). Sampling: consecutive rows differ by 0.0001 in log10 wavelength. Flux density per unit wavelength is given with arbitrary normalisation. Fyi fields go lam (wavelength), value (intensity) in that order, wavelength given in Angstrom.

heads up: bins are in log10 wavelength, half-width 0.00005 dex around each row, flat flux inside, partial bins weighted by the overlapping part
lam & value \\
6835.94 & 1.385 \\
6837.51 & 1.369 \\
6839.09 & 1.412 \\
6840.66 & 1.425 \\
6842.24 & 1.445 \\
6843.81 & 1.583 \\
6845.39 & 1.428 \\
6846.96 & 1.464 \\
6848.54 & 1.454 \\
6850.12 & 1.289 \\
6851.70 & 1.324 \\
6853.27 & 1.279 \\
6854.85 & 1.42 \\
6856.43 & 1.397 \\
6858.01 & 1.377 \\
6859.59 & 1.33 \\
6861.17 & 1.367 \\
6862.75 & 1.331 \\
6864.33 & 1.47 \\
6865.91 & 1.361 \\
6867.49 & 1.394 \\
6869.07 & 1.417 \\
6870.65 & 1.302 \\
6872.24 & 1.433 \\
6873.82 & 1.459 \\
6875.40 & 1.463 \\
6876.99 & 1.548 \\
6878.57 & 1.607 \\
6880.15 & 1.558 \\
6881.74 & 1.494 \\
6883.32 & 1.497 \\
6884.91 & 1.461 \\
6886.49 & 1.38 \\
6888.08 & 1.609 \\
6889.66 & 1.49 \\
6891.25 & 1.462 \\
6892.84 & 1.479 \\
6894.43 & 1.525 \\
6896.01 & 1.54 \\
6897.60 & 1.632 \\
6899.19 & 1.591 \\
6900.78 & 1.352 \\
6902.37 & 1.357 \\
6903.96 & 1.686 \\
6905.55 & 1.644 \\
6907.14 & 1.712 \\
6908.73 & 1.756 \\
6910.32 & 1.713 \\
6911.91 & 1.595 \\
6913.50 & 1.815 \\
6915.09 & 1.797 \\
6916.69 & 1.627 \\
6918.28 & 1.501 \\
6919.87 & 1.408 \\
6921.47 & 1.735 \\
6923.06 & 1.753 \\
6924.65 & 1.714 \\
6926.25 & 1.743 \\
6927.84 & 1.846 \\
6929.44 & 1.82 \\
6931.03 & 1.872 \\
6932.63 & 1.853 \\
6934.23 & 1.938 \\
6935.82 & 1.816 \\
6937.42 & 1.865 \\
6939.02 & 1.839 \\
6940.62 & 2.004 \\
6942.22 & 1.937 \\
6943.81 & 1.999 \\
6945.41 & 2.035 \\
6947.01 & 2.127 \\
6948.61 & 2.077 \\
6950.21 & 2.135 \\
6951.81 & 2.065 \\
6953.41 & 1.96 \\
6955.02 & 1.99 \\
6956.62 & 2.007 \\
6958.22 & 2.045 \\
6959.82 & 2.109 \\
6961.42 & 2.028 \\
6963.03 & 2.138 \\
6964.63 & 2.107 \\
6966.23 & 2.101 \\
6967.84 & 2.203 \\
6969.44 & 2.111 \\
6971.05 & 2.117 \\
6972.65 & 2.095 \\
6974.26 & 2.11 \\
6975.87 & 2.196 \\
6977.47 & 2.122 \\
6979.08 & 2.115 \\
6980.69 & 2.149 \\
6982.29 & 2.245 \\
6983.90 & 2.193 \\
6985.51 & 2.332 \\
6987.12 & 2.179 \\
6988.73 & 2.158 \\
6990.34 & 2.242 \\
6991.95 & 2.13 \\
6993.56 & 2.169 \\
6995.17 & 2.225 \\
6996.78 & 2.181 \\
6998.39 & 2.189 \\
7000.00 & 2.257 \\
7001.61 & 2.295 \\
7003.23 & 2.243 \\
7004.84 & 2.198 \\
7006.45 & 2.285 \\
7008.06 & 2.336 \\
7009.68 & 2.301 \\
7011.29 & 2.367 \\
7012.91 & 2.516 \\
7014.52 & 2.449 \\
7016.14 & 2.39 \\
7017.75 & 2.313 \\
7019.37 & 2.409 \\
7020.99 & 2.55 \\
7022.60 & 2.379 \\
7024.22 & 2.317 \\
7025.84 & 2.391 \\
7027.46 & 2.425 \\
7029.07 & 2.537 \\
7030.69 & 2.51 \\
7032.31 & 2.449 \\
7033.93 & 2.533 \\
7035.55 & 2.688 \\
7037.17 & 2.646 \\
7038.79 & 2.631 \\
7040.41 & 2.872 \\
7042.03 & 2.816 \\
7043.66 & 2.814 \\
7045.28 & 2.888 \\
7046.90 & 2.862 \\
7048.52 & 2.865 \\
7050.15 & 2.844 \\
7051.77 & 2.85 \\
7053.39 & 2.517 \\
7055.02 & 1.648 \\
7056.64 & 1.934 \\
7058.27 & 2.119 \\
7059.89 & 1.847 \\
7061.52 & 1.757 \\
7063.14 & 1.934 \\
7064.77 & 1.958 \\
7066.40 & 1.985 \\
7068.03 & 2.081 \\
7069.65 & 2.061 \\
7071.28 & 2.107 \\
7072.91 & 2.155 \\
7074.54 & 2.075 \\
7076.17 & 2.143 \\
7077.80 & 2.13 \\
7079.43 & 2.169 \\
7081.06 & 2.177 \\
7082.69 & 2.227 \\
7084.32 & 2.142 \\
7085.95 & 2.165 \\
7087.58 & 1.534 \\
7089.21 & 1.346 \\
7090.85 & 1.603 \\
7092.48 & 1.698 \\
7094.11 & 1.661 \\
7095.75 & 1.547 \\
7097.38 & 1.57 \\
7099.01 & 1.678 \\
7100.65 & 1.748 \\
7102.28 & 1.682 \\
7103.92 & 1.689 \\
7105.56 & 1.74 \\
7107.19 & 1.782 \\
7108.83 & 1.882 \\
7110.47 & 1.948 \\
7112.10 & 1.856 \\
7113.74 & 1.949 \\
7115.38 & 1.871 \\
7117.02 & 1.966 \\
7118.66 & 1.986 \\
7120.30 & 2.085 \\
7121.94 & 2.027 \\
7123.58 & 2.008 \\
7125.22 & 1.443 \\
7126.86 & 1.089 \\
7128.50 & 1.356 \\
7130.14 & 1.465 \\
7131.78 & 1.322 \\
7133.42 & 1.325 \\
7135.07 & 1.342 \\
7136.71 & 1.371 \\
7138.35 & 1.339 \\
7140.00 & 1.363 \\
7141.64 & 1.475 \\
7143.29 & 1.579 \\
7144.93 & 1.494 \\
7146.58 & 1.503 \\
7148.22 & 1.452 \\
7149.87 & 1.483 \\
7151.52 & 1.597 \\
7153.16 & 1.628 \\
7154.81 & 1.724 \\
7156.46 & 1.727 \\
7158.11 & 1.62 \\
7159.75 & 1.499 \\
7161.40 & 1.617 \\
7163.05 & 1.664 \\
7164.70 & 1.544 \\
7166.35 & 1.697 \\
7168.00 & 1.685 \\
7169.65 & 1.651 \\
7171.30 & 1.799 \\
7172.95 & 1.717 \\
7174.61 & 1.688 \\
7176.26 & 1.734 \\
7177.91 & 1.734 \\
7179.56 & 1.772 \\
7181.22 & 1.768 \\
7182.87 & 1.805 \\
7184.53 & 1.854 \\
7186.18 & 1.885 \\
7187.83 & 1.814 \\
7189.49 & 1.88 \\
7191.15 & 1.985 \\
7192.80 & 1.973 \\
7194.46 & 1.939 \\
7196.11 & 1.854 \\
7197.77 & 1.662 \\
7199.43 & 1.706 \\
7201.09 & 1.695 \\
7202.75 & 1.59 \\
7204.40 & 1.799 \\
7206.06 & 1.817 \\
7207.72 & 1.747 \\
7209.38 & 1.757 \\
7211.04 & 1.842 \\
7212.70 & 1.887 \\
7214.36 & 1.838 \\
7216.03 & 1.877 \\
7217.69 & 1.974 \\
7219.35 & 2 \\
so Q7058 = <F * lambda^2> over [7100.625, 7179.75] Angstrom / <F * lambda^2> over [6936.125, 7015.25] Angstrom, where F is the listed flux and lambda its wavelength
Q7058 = 0.80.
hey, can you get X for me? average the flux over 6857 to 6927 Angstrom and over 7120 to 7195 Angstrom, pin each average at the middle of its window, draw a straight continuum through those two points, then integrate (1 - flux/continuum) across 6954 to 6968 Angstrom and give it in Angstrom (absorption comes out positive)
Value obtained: -4.60 Angstrom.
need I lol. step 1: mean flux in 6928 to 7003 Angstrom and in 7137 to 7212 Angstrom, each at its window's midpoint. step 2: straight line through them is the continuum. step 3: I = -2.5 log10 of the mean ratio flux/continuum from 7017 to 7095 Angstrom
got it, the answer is -0.18 mag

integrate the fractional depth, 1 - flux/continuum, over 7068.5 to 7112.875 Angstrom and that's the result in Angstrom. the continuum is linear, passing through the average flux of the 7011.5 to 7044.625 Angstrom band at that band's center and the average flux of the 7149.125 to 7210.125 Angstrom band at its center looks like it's 6.68 Angstrom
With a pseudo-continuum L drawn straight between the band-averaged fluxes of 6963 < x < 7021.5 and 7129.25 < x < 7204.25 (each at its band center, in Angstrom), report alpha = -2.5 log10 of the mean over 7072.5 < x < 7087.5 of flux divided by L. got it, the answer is -0.10 mag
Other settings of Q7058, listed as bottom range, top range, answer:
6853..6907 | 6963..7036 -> 1.61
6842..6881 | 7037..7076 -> 1.74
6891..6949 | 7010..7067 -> 1.45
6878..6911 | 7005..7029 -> 1.60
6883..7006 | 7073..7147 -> 0.95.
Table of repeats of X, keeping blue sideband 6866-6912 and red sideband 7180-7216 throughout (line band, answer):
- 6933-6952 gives -5.0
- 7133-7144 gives 2.2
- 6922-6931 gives -1.3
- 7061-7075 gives -2.7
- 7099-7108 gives 0.0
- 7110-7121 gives -1.4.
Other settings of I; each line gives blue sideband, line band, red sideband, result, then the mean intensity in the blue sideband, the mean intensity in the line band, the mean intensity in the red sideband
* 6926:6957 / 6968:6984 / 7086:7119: -0.129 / 1.95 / 2.15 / 1.74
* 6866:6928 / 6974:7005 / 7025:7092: -0.119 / 1.56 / 2.2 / 2.28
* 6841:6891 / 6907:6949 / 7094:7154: -0.218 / 1.43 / 1.81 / 1.63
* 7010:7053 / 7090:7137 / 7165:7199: 0.268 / 2.59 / 1.68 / 1.79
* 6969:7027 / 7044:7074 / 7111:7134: -0.134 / 2.26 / 2.25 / 1.7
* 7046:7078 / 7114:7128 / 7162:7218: 0.115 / 2.2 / 1.8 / 1.78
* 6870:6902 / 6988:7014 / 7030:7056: 0.038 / 1.49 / 2.26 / 2.65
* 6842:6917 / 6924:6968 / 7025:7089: -0.100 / 1.49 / 1.98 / 2.31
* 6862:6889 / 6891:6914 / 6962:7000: 0.034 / 1.46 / 1.59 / 2.17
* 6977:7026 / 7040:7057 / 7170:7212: -0.219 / 2.28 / 2.64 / 1.79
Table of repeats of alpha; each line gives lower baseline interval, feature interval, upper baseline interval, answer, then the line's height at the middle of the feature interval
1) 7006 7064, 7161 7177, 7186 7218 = 0.16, 1.95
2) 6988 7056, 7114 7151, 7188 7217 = 0.30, 2.06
